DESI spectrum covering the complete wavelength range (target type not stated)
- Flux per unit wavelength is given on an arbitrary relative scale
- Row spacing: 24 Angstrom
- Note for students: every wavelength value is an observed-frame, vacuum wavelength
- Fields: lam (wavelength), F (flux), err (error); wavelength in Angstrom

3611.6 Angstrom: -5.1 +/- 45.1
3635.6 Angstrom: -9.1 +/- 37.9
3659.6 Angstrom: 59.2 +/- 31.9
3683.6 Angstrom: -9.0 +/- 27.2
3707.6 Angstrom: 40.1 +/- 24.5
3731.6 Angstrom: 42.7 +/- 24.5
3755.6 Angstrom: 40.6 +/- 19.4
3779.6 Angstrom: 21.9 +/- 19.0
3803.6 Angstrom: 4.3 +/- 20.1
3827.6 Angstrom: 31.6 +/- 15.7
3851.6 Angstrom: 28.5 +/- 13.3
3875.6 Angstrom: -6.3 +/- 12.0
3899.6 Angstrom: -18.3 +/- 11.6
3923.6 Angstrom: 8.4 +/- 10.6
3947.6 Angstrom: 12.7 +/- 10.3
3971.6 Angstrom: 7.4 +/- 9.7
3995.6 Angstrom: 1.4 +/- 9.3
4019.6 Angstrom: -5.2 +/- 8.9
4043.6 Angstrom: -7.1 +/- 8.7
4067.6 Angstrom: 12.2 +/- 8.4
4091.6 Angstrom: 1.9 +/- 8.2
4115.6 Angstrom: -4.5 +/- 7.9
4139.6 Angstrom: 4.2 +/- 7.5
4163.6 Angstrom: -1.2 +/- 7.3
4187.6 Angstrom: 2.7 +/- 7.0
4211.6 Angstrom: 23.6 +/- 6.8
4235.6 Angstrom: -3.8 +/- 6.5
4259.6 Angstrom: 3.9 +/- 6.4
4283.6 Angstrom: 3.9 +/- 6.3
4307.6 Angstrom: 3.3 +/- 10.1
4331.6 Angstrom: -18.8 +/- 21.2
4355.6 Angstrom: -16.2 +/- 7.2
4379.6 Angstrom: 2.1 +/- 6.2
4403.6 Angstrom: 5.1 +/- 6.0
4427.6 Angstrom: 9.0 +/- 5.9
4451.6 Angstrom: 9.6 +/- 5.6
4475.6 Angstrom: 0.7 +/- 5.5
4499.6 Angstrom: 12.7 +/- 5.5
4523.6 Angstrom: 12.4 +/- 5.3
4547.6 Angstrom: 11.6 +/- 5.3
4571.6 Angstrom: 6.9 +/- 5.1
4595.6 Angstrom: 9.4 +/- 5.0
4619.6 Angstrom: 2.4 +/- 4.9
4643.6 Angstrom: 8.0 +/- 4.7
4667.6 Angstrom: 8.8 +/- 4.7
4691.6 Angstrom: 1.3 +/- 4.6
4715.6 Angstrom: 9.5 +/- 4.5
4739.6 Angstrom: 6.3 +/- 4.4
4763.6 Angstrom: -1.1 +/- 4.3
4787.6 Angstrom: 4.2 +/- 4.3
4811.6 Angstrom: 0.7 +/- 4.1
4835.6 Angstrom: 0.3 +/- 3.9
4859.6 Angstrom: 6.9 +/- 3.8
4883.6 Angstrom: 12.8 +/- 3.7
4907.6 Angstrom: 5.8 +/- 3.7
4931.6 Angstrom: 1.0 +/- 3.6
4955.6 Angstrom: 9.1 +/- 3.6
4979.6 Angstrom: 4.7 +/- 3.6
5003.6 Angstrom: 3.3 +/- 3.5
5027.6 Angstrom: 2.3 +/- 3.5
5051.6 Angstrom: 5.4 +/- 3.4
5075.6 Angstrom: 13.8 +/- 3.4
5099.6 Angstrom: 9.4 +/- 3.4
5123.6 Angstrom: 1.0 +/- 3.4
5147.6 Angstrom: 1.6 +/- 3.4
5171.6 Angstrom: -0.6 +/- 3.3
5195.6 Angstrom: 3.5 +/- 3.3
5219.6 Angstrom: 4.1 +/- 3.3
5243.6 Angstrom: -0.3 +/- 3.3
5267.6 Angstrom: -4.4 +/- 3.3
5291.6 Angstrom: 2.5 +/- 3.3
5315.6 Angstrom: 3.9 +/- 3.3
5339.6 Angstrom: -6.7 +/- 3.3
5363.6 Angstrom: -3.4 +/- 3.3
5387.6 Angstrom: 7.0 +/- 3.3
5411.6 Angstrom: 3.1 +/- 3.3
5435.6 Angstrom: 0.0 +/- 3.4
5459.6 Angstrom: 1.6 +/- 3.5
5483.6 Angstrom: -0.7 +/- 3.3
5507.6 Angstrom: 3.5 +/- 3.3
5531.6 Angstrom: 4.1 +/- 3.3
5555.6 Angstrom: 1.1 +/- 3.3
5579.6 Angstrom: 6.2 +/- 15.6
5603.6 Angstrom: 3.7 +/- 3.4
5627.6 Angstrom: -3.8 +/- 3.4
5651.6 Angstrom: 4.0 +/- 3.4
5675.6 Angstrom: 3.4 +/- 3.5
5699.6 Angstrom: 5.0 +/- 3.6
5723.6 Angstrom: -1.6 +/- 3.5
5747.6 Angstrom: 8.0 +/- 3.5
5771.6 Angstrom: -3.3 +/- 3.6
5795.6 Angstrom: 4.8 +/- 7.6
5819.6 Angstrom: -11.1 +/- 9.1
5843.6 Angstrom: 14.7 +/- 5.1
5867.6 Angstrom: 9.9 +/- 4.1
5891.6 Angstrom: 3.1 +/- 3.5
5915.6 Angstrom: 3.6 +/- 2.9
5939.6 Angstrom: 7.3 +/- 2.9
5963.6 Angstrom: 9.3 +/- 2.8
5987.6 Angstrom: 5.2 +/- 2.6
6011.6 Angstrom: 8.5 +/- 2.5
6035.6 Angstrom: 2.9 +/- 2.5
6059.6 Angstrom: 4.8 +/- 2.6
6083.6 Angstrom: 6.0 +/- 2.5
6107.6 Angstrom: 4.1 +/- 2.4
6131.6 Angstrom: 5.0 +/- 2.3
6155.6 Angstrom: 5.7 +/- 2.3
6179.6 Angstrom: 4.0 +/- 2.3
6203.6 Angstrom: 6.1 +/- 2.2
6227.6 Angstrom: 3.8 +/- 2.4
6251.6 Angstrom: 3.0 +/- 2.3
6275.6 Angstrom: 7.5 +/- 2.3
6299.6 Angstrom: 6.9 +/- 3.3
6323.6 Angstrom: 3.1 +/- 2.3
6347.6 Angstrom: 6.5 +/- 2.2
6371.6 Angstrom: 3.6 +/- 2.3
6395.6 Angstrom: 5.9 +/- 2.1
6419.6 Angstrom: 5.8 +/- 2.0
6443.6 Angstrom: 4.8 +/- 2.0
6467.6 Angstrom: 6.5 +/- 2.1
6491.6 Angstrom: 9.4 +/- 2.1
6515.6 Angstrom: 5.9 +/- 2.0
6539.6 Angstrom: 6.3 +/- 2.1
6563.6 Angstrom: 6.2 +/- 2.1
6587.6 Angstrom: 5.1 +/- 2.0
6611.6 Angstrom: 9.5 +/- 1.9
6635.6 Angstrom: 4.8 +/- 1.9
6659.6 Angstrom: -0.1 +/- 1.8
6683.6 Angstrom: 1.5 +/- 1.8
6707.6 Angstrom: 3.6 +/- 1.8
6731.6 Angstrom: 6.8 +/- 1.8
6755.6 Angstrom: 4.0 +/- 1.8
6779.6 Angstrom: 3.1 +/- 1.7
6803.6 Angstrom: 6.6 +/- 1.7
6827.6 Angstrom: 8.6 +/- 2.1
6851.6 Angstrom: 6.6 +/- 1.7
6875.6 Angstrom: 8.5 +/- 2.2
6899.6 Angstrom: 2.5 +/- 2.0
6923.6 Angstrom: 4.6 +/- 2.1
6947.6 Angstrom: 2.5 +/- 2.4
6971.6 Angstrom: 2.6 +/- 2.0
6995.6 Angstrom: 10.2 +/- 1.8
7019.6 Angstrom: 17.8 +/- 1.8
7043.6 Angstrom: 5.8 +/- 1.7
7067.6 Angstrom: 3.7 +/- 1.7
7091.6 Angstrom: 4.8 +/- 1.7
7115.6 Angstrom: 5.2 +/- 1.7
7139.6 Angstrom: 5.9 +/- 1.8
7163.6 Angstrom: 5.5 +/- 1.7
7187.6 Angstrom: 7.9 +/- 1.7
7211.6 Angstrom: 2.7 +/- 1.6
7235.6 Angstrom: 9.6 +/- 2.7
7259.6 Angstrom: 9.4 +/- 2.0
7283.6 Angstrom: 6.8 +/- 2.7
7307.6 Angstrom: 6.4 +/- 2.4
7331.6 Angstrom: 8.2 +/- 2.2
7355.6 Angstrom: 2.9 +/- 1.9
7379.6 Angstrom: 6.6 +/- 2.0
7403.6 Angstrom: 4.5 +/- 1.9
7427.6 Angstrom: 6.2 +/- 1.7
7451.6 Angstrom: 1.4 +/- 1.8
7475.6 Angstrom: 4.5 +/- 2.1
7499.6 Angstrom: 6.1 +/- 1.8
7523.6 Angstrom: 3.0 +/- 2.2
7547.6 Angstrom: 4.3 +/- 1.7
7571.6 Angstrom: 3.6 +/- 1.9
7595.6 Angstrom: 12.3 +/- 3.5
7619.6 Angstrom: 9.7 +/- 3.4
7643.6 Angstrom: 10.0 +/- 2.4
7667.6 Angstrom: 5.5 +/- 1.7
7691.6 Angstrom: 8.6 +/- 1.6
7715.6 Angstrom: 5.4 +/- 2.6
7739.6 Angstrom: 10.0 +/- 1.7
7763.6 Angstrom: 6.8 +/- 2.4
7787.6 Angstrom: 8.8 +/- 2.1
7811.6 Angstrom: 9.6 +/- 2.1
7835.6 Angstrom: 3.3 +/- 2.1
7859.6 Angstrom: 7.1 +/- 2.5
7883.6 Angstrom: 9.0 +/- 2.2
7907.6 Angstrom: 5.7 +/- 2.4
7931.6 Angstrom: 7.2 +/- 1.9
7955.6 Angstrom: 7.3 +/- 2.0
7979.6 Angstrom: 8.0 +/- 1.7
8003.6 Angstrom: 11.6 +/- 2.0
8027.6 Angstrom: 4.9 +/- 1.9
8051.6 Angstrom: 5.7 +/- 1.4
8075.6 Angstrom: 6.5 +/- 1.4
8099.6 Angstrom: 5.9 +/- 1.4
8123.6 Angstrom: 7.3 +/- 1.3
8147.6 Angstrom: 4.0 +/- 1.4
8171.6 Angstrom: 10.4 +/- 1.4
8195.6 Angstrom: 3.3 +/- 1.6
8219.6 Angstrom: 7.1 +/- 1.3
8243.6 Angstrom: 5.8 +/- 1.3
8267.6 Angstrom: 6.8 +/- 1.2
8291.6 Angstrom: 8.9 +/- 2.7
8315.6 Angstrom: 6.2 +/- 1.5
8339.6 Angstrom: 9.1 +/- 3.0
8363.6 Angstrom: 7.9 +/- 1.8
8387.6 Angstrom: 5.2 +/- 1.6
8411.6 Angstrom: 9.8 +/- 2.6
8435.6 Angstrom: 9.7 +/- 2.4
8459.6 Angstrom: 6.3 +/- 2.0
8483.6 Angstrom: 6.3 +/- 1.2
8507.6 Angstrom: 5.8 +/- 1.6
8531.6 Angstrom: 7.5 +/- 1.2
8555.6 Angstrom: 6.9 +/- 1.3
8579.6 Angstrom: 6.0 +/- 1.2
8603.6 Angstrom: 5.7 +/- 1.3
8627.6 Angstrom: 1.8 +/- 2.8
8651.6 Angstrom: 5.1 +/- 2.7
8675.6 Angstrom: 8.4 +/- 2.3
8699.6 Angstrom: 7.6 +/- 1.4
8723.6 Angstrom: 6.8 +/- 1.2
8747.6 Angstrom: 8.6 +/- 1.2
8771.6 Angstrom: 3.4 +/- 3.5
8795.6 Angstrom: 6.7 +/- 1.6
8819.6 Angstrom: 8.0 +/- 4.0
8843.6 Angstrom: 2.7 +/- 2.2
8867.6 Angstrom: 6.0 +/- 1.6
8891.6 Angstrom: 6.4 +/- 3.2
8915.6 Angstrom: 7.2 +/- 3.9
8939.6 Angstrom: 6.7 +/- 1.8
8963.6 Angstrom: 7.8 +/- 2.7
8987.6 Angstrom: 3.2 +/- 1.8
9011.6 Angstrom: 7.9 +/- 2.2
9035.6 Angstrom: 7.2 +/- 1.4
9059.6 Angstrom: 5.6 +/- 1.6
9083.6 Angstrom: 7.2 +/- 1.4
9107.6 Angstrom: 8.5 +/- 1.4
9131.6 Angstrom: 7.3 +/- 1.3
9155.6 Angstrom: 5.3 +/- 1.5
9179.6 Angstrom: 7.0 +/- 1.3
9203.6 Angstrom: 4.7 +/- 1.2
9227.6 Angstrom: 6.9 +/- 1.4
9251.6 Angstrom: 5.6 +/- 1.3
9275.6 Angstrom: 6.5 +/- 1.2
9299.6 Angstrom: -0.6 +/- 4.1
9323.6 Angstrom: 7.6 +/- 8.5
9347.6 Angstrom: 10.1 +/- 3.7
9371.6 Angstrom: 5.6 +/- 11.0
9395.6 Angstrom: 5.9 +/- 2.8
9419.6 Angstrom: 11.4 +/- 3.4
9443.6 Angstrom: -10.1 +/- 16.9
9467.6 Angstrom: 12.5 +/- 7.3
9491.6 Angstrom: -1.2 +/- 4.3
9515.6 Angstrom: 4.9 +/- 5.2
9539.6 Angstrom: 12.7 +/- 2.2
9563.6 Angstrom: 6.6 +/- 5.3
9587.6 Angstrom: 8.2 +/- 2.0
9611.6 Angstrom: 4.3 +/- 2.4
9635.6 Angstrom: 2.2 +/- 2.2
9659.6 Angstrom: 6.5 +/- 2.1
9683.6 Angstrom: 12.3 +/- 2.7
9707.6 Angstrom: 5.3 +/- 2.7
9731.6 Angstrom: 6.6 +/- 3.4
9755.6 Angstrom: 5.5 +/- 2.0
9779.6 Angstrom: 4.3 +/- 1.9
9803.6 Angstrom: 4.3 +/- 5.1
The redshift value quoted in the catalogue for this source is 0.88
